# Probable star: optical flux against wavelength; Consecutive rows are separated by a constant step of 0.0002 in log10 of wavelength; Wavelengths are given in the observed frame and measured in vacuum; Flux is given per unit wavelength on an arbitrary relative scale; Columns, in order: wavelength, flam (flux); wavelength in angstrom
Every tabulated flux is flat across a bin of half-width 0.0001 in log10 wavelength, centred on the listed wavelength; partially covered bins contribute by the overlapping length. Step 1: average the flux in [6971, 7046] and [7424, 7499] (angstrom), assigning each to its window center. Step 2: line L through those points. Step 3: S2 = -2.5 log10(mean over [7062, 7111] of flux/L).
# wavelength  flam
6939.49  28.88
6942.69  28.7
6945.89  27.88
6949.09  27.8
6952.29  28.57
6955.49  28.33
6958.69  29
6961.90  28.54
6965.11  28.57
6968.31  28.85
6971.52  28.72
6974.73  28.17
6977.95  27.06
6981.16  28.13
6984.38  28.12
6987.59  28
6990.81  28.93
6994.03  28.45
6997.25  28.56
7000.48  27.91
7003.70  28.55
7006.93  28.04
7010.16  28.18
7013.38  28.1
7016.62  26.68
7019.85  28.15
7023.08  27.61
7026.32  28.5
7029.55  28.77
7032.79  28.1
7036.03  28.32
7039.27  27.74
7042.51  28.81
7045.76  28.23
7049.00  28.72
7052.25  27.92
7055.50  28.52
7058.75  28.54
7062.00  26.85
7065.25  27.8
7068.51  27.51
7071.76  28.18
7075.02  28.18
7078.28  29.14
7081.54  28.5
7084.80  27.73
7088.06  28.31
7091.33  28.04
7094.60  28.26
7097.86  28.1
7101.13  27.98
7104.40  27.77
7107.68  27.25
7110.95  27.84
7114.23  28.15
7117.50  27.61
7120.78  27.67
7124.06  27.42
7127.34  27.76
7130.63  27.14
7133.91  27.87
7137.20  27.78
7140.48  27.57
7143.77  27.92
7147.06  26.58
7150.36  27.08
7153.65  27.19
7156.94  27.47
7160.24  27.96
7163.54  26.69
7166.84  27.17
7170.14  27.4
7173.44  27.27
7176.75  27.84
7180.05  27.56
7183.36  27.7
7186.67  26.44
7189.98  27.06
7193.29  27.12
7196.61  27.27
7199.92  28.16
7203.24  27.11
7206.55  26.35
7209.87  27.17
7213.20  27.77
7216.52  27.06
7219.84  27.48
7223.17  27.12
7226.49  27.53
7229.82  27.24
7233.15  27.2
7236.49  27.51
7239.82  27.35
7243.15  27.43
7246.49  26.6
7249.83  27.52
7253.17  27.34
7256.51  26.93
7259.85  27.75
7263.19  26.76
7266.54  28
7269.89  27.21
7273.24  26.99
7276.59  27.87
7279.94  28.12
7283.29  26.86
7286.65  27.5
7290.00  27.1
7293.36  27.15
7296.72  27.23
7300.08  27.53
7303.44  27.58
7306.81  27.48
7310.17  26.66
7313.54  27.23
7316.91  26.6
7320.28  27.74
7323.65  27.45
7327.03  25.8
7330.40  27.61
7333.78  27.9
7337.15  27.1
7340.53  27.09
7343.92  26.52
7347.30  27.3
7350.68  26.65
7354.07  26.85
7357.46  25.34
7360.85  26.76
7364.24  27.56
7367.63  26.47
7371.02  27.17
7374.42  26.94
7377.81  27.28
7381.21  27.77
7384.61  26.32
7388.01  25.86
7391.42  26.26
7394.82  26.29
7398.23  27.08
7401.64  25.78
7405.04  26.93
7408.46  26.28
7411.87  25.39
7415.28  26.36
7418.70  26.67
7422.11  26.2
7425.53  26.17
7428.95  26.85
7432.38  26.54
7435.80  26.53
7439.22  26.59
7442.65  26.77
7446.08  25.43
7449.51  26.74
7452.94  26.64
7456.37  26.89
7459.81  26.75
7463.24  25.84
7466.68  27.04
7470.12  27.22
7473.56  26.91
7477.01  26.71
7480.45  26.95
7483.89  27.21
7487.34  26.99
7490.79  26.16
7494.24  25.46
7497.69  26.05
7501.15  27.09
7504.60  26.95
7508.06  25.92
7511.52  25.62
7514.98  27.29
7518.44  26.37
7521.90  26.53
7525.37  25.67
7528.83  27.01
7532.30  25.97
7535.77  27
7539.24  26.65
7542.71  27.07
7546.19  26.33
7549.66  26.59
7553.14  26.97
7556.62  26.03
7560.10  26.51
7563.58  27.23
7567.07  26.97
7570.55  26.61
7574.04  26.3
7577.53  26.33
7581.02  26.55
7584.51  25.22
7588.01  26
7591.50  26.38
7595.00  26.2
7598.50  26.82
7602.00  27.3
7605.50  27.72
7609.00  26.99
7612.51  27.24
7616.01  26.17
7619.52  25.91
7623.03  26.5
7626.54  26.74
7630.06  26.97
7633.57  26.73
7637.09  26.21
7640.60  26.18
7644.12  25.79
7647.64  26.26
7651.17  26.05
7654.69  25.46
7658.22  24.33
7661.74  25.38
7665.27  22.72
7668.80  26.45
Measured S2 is -0.01 mag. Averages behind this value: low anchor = 28.1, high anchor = 26.6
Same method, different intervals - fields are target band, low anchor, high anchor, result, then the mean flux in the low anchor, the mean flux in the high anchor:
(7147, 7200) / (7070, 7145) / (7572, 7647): 0.02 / 27.9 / 26.5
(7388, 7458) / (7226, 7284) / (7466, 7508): 0.02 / 27.3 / 26.7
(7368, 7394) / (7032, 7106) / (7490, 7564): 0.01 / 28.1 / 26.5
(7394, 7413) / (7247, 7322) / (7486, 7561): 0.02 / 27.3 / 26.5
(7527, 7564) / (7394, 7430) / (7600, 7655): -0.01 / 26.4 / 26.5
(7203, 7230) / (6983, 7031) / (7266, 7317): 0.01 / 28.2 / 27.3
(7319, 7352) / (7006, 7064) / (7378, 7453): -0.01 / 28.1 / 26.4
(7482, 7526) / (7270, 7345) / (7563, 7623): 0.01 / 27.2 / 26.6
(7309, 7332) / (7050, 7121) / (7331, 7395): 0.00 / 28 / 26.8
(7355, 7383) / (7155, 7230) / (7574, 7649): 0.00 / 27.3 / 26.5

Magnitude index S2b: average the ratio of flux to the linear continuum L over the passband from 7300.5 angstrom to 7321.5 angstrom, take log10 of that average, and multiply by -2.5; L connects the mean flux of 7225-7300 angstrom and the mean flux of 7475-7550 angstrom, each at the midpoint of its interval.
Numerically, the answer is 0.00 mag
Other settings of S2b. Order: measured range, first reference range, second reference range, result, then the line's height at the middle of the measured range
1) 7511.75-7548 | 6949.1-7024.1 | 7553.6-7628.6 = 0.01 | 26.7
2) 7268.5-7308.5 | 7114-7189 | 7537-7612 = -0.01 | 27.2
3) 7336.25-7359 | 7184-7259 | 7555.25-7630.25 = 0.01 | 27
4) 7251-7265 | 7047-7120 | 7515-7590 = 0.01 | 27.5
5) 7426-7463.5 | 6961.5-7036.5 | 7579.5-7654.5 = 0.02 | 26.9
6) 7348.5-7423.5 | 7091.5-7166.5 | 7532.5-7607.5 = 0.02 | 27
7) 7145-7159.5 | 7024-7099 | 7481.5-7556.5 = 0.03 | 27.9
